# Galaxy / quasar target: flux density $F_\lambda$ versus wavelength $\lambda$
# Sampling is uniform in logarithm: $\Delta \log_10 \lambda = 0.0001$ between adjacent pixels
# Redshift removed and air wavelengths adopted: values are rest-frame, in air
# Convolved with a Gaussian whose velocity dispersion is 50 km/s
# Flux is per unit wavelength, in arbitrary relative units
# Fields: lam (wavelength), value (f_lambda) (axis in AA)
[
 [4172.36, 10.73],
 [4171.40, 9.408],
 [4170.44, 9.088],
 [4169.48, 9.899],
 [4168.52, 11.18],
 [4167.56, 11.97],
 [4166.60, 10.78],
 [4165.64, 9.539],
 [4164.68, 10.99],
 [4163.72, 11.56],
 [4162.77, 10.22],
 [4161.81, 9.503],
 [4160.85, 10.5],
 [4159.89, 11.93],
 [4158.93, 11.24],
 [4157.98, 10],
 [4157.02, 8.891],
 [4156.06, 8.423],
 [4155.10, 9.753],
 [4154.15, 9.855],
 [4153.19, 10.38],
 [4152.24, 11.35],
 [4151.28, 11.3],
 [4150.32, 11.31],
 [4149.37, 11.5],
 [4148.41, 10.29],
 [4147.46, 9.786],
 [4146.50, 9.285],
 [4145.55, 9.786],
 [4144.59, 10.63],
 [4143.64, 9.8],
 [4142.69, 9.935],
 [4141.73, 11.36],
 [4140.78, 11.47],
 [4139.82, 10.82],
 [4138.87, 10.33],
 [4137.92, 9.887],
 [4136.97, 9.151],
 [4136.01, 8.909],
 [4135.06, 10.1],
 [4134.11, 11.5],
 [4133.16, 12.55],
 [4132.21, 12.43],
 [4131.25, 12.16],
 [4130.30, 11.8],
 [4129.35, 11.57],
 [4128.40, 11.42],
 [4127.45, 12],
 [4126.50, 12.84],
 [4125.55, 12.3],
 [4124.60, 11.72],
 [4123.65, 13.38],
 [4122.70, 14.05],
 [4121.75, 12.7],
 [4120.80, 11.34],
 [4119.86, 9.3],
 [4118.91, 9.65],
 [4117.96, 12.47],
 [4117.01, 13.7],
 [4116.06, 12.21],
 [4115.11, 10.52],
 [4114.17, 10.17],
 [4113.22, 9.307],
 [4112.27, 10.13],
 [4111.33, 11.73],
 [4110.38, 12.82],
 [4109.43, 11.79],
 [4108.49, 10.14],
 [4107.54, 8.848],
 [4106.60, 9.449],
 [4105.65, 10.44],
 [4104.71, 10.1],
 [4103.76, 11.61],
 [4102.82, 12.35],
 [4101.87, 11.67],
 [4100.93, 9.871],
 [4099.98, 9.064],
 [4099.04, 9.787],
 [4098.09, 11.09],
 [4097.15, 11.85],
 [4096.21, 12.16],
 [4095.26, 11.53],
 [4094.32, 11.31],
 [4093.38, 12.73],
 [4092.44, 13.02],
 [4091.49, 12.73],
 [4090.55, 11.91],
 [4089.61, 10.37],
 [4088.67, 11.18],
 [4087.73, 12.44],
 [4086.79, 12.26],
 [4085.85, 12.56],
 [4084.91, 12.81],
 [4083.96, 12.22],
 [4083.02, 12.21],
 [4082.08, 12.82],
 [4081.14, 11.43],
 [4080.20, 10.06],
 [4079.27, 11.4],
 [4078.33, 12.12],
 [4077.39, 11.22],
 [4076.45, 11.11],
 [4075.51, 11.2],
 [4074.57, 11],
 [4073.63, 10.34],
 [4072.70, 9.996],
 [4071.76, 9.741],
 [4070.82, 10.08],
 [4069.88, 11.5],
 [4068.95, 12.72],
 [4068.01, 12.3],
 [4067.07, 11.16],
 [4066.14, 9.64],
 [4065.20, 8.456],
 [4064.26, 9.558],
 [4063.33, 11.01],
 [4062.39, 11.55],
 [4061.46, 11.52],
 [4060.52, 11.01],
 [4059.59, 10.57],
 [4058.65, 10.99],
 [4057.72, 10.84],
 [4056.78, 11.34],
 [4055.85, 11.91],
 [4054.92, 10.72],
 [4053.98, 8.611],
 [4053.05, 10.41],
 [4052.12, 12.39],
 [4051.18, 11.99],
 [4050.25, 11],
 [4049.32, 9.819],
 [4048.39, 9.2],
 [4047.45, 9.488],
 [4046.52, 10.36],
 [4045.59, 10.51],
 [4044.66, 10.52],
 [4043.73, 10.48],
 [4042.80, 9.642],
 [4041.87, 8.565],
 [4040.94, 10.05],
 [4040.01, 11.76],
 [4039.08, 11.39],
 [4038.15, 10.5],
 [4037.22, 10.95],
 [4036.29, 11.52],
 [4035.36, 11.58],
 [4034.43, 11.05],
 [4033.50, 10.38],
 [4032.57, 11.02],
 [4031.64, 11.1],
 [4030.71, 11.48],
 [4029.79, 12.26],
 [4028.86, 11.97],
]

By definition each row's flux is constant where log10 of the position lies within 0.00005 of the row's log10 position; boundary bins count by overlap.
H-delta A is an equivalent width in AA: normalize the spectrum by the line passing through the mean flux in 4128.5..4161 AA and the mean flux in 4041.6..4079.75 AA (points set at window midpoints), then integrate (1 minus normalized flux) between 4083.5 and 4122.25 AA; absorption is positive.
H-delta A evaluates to -2.4 AA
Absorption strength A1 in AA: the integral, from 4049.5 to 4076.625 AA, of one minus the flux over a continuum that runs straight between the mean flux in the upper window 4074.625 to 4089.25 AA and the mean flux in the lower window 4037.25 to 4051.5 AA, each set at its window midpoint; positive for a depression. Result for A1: 0.52 AA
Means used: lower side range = 10.4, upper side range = 11.8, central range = 10.8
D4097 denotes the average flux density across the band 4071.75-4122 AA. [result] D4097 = 11.3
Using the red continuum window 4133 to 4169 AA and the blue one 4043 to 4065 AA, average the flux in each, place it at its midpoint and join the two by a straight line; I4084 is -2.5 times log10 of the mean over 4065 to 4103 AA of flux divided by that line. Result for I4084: -0.077 mag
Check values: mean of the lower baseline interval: 10.6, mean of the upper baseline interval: 10.5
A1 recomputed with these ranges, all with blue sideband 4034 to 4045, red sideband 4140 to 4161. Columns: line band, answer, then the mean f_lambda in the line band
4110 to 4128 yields -2.10 AA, 11.7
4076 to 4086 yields -1.16 AA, 11.8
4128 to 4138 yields -0.62 AA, 11.1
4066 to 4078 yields -0.43 AA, 11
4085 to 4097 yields -1.70 AA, 12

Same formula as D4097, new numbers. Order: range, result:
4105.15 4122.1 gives 10.9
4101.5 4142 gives 11.3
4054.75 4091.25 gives 11.2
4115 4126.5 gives 12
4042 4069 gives 10.6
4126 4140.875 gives 11.2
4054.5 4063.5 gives 11.2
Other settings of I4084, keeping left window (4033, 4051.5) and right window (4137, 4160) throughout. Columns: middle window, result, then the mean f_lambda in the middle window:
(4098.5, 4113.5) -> -0.02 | 10.6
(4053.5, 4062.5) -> -0.04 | 10.9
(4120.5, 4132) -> -0.18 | 12.3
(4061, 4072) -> -0.03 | 10.8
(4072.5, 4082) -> -0.06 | 11.1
